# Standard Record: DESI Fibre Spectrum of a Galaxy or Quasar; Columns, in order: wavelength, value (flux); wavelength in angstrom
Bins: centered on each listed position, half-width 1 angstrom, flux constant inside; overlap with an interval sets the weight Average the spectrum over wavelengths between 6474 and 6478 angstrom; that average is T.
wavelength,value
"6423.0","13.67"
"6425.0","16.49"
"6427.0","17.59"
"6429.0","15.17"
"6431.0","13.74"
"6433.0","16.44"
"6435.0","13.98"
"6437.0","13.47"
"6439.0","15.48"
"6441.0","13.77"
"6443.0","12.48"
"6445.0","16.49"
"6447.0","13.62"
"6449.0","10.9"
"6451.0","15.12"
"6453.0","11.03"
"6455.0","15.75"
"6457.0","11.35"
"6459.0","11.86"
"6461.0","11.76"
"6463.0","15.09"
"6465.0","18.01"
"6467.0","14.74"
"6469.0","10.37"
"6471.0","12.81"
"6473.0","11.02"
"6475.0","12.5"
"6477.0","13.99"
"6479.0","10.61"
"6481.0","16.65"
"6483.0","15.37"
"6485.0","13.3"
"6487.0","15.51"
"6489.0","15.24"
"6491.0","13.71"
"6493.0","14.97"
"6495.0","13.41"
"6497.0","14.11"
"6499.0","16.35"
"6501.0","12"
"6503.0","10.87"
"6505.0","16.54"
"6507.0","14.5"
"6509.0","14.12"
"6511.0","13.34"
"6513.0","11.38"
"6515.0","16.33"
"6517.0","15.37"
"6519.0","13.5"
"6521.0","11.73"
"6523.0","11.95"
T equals 13.2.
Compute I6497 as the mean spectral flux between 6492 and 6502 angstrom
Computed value 14.2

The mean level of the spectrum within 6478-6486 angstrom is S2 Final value 14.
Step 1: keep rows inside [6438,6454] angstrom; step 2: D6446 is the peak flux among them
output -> 16.49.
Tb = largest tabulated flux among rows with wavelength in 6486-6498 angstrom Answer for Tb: 15.51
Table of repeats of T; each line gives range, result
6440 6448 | 14.1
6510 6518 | 14.1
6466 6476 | 12.3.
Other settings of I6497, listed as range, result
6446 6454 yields 12.7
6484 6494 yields 14.5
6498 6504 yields 13.1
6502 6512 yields 13.9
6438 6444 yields 13.9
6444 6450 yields 13.7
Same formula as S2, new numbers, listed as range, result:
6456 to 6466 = 13.6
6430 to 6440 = 14.6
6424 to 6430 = 16.4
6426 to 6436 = 15.4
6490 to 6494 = 14.3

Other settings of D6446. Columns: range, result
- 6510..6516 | 16.33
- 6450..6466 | 18.01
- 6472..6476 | 12.5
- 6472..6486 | 16.65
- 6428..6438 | 16.44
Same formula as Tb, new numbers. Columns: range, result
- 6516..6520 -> 15.37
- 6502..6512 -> 16.54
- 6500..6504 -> 12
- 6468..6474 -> 12.81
